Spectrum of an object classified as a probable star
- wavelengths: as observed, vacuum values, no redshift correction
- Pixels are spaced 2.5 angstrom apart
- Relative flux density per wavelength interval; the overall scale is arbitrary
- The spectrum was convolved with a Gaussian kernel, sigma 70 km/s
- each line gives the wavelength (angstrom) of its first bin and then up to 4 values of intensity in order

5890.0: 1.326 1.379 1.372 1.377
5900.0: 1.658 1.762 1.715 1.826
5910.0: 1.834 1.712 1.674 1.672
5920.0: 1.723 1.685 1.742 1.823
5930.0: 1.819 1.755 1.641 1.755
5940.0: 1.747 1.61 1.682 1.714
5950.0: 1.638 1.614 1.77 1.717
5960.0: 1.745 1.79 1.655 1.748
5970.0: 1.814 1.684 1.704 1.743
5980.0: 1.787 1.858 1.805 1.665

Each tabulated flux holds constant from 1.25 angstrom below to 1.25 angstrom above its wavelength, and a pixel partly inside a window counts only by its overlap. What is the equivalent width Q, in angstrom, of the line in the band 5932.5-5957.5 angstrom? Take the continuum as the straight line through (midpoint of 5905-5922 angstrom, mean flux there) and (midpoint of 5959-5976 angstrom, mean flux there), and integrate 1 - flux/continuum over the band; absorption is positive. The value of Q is 0.64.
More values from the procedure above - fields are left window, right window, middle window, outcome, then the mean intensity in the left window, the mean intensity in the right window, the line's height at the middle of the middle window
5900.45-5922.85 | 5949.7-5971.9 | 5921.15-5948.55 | 0.1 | 1.73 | 1.72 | 1.73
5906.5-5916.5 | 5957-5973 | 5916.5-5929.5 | 0.1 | 1.76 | 1.74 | 1.75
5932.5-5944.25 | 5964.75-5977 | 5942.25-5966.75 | 0.2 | 1.7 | 1.73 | 1.71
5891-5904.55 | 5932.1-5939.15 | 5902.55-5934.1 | -2.4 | 1.52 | 1.71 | 1.62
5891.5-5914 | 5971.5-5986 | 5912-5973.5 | -0.6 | 1.63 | 1.76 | 1.7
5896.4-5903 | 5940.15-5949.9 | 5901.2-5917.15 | -1.4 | 1.59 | 1.67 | 1.6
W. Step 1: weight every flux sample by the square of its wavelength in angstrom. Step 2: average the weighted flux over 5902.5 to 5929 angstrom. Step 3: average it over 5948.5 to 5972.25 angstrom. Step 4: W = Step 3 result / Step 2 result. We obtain 1.0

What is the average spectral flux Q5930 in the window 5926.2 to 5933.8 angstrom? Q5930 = 1.8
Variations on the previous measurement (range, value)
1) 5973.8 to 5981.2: 1.74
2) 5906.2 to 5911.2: 1.83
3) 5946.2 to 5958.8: 1.69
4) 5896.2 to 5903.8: 1.6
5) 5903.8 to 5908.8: 1.77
